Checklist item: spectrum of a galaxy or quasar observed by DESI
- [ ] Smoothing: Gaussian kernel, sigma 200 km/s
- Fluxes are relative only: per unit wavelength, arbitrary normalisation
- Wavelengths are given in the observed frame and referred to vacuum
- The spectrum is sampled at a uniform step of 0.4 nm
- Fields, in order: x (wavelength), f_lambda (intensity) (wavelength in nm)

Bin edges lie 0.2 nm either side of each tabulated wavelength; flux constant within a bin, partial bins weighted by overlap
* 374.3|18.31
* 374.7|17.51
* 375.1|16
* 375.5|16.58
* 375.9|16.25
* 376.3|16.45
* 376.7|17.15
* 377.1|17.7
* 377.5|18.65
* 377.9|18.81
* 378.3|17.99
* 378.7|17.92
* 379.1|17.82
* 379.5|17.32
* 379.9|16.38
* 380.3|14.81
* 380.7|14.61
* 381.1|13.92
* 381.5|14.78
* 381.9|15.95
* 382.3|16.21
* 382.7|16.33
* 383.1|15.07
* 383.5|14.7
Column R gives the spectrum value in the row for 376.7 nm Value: 17.15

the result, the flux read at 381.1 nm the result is 13.92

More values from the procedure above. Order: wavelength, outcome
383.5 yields 14.7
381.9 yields 15.95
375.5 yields 16.58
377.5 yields 18.65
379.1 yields 17.82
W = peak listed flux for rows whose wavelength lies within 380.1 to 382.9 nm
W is 16.33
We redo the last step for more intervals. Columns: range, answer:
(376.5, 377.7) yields 18.65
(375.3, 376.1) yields 16.58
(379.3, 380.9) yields 17.32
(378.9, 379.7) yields 17.82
